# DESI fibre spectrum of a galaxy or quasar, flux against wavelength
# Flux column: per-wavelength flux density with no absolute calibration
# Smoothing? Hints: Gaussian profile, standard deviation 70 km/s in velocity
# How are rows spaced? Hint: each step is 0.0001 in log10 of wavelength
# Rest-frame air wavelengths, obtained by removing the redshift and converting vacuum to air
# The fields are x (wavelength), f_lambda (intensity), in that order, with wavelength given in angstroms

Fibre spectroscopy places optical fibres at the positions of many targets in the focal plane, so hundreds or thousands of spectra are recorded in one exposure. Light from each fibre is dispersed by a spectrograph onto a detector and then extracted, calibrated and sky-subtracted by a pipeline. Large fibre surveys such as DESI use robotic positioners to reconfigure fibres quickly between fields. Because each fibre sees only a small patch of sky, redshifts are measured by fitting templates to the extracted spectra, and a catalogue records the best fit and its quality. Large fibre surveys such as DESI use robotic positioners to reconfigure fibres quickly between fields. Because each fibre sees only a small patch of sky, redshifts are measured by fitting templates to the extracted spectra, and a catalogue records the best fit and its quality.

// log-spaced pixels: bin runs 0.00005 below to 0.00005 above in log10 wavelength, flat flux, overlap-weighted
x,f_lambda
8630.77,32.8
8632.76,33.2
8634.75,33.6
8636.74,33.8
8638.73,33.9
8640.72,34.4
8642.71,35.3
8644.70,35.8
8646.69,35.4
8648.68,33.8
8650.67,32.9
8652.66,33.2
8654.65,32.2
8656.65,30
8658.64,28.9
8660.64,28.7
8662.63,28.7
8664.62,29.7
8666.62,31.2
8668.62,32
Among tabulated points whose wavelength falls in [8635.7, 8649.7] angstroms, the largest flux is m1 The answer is 35.8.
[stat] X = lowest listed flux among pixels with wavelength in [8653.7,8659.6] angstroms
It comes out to 28.9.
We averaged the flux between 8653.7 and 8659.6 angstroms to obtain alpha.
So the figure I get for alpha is 30.3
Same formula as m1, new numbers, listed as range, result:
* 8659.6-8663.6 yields 28.7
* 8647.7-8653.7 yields 33.8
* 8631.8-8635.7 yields 33.6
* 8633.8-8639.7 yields 33.9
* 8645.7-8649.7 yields 35.4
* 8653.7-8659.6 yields 32.2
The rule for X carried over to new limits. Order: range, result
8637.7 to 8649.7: 33.8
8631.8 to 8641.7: 33.2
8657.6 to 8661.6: 28.7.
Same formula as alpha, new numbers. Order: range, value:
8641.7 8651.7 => 34.7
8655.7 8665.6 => 29.2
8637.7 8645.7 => 34.8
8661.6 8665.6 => 29.3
